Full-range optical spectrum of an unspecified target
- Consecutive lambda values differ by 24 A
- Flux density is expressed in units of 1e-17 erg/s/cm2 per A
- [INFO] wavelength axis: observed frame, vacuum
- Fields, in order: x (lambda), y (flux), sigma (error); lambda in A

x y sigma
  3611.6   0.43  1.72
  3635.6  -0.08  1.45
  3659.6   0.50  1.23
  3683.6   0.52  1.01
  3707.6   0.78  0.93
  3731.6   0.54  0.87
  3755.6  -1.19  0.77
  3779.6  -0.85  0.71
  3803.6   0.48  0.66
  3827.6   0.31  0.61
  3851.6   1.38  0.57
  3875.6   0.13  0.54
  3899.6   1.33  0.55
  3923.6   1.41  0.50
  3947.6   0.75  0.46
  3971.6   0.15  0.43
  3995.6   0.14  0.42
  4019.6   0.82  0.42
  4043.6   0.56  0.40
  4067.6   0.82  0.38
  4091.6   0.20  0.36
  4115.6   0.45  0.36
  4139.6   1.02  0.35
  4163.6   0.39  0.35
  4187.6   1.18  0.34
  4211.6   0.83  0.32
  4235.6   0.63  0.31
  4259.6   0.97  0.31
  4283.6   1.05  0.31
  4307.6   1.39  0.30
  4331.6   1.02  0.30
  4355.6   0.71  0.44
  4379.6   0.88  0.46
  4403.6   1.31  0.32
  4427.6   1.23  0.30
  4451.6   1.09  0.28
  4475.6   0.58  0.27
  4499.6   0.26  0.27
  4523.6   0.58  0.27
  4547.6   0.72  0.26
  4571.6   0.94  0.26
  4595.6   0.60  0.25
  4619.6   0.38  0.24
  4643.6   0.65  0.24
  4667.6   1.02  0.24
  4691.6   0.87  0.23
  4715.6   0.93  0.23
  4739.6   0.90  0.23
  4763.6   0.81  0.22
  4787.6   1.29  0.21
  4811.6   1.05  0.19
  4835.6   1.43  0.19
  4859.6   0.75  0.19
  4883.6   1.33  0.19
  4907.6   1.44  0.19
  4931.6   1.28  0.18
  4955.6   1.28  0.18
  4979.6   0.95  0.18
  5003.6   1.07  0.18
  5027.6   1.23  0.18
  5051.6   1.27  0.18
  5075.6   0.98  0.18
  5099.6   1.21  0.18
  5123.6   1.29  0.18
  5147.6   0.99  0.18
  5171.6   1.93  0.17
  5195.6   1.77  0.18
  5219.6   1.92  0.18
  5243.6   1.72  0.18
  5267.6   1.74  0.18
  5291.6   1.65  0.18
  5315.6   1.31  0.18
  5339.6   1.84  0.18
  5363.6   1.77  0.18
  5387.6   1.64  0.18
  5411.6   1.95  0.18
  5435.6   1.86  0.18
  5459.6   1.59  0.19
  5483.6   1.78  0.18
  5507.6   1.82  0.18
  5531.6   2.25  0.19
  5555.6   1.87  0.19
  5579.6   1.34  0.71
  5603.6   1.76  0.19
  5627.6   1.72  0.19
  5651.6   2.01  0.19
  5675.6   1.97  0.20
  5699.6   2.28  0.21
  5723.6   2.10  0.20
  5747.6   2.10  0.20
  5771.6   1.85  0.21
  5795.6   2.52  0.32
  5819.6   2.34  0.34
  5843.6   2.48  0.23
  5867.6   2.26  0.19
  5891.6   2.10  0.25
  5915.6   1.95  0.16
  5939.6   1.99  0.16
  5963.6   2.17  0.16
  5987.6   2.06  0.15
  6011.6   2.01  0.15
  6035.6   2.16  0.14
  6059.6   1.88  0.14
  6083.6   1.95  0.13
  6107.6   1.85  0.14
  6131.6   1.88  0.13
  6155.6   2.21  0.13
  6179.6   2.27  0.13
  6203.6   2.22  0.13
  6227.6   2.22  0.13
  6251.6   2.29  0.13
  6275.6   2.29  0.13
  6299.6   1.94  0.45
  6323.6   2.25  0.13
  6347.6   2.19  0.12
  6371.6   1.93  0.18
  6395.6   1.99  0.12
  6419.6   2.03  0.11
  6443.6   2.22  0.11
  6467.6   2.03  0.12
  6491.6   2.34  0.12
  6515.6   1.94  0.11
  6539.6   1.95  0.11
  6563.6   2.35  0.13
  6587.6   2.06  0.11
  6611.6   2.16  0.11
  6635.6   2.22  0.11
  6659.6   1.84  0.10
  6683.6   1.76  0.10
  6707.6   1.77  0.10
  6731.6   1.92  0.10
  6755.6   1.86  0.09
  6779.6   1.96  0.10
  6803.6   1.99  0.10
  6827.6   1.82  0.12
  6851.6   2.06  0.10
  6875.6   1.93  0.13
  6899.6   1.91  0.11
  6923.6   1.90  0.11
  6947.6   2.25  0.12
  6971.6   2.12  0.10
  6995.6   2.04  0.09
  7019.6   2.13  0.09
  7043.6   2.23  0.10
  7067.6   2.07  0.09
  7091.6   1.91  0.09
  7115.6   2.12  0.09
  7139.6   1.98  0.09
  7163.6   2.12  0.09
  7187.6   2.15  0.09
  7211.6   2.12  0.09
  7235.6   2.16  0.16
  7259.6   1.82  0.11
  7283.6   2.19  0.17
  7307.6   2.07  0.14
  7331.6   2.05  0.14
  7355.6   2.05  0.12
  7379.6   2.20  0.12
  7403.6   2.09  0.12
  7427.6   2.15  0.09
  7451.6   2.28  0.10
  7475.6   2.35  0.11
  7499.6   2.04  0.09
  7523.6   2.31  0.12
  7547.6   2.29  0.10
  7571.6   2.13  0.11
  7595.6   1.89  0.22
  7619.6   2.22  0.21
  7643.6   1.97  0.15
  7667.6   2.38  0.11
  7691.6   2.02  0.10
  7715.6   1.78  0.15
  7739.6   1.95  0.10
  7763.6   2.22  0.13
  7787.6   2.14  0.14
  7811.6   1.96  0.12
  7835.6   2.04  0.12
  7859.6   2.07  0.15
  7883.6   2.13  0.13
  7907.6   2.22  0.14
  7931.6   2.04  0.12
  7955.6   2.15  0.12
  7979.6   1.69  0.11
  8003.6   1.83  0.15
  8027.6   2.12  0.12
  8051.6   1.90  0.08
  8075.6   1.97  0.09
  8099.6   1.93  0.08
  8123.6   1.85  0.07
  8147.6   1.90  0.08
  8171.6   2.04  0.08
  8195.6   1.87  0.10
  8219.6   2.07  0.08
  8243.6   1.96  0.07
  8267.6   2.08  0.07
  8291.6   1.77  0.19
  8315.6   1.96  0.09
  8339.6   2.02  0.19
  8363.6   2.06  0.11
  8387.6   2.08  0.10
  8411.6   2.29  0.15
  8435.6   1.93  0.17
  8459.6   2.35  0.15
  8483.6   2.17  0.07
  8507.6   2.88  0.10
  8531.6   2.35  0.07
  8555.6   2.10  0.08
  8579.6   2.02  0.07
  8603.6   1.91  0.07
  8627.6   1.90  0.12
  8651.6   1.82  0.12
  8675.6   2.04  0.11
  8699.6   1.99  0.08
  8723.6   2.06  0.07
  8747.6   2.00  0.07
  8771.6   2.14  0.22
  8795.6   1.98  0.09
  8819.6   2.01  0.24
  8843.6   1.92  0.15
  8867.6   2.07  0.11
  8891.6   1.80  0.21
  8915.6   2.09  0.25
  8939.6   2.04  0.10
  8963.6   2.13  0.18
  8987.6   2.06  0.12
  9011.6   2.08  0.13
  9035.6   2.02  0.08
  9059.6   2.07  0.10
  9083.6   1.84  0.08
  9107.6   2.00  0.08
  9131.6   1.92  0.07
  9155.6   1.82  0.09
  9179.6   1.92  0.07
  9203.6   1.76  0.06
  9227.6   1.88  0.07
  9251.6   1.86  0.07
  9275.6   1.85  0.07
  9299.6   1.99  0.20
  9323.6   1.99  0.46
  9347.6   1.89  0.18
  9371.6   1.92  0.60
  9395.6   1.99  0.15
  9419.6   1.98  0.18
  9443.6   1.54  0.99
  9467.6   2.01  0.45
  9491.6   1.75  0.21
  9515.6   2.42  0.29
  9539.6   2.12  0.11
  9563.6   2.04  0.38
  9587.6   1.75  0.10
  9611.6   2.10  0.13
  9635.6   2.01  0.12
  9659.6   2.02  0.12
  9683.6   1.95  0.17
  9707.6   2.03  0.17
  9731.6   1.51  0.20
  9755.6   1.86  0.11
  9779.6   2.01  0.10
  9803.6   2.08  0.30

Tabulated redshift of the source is 0.30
